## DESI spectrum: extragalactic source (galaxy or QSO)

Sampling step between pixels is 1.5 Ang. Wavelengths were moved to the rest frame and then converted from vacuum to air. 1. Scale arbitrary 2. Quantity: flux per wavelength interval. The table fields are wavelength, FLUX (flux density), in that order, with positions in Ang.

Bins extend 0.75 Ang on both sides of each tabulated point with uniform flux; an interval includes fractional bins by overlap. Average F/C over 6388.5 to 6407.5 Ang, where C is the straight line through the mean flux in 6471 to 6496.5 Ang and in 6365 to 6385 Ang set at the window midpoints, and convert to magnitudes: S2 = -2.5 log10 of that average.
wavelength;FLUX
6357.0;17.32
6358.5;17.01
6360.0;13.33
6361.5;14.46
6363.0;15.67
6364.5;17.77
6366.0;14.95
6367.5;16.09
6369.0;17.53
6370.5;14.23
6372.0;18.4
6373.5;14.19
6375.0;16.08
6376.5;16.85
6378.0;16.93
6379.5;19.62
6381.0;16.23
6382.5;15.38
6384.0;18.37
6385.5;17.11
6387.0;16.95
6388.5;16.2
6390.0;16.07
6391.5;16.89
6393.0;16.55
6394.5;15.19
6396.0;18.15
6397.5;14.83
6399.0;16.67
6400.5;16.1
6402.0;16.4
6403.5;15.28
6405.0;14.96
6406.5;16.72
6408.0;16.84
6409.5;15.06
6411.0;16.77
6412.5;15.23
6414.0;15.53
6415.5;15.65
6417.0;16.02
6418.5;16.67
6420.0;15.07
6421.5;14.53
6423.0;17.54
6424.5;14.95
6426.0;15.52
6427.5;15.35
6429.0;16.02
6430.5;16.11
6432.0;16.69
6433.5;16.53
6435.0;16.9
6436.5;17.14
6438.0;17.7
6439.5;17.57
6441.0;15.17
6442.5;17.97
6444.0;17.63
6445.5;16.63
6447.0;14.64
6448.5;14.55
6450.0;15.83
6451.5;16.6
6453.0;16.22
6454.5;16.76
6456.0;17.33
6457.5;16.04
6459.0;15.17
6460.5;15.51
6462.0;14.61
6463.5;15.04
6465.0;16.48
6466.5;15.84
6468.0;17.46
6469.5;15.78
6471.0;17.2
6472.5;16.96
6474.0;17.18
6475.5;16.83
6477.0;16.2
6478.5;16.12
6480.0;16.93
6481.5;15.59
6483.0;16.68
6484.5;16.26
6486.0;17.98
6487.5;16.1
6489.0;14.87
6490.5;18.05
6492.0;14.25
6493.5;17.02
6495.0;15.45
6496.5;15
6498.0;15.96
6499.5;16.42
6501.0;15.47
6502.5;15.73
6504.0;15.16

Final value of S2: 0.02 mag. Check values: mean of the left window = 16.5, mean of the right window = 16.4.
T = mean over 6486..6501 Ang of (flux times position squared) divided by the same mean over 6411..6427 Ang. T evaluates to 1.04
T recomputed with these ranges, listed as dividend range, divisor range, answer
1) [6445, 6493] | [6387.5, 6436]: 1.03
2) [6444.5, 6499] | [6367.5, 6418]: 1.01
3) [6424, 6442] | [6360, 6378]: 1.05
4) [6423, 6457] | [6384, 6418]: 1.02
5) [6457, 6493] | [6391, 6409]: 1.03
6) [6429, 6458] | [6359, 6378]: 1.07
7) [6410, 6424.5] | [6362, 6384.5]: 0.97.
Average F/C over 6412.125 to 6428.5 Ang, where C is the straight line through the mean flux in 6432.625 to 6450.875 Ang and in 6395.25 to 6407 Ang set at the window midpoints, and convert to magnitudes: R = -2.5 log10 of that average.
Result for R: 0.04 mag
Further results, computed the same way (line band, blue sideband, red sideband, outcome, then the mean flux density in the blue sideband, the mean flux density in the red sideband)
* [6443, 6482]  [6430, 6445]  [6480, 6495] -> 0.03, 16.9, 16.3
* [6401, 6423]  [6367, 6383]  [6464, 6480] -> 0.05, 16.5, 16.6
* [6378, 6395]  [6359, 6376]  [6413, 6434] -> -0.07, 15.7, 15.9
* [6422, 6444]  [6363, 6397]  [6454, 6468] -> -0.02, 16.6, 15.9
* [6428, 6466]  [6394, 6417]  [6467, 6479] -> 0.01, 16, 16.7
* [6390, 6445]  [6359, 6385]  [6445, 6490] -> 0.00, 16.3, 16.2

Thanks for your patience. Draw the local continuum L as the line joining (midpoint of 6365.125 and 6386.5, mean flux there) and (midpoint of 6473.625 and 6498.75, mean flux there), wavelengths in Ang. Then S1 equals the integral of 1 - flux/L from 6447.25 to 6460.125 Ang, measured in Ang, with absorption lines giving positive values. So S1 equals 0.3 Ang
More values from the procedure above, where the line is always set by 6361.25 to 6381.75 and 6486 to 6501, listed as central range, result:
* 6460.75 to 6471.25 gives 0.1 Ang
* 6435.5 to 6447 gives -0.6 Ang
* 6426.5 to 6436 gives 0.0 Ang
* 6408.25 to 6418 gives 0.3 Ang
